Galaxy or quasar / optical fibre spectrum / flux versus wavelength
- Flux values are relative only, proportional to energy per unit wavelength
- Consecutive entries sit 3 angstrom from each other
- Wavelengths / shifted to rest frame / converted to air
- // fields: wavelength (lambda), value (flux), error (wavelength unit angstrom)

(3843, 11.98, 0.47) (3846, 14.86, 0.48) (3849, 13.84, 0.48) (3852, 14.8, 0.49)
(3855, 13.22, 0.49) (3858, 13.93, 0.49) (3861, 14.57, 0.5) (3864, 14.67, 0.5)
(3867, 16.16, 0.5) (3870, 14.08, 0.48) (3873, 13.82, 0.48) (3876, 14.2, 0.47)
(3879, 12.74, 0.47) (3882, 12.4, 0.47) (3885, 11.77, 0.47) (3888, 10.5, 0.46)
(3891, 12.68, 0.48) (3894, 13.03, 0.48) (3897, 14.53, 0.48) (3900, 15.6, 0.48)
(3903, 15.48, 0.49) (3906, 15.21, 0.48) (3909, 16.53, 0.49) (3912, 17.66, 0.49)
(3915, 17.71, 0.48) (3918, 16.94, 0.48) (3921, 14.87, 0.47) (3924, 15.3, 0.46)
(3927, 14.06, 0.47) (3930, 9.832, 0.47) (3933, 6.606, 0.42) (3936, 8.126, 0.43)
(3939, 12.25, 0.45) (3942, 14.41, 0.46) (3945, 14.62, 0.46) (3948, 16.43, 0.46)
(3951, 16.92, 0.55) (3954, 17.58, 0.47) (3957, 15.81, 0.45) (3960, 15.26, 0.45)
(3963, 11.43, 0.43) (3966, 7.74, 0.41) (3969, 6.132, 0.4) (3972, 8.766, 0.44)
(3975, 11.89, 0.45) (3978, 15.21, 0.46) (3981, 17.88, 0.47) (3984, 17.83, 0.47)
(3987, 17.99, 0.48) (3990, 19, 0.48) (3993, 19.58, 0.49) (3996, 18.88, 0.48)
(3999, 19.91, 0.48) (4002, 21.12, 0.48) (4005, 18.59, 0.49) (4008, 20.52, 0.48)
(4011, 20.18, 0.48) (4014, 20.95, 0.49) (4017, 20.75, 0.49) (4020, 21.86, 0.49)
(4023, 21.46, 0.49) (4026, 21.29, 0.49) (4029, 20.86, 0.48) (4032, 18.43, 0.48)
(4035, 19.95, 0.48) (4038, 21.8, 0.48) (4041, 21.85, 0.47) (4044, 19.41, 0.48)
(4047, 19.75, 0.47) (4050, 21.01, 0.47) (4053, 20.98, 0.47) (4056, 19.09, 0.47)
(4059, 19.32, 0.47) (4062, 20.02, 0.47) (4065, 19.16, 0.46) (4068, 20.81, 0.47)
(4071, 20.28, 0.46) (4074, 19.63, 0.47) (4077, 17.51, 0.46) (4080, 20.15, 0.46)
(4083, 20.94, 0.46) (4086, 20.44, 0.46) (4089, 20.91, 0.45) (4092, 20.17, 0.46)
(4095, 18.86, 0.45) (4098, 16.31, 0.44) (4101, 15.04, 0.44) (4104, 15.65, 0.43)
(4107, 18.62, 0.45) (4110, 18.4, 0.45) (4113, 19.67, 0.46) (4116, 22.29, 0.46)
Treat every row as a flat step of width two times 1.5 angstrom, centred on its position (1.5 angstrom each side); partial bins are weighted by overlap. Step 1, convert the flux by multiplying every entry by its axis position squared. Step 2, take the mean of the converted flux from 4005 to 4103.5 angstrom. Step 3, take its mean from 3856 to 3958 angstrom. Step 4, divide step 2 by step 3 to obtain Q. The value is 1.52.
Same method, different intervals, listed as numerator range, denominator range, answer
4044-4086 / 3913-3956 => 1.51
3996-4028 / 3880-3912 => 1.57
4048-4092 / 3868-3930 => 1.52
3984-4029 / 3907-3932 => 1.38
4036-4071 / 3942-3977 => 1.63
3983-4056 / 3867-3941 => 1.57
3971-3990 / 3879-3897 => 1.31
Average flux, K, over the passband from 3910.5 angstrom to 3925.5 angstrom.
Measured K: 16.5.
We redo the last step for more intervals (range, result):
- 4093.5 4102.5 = 16.7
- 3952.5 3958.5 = 16.7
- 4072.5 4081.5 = 19.1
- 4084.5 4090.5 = 20.7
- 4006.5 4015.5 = 20.5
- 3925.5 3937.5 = 9.66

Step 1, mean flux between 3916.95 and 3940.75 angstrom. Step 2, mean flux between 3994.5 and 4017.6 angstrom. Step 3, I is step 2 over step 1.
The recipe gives 1.6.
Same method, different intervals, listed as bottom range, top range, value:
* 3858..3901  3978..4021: 1.43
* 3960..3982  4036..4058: 1.80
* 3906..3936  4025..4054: 1.45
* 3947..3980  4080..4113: 1.43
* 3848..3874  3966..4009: 1.14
